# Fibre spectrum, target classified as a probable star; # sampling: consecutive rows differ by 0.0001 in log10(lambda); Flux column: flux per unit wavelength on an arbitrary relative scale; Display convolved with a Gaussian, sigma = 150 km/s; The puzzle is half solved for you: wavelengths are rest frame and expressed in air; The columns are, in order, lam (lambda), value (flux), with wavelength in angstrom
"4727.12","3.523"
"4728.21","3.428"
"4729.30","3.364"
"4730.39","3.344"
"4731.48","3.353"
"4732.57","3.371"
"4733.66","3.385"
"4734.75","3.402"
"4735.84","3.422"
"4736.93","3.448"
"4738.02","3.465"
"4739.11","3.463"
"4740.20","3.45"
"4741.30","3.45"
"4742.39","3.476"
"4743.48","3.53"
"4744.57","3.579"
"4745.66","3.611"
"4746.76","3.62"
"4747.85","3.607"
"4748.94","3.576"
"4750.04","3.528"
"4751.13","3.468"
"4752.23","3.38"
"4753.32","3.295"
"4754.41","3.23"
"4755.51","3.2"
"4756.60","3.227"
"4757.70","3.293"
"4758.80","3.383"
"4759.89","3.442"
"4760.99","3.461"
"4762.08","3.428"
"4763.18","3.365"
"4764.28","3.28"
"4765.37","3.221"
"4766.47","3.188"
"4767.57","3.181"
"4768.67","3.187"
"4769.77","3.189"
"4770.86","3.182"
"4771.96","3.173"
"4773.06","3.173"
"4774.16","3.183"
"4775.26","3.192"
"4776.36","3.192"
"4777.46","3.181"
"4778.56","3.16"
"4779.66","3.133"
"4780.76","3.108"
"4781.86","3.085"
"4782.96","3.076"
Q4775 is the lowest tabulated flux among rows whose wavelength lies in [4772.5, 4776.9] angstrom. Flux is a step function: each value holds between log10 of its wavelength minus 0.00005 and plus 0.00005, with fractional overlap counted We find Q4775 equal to 3.173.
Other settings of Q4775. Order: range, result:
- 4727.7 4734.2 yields 3.344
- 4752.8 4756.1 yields 3.2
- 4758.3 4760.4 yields 3.383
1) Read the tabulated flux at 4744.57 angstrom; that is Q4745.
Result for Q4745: 3.579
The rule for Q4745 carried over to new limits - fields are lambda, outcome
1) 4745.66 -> 3.611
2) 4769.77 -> 3.189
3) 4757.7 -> 3.293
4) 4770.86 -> 3.182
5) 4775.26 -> 3.192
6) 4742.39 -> 3.476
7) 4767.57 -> 3.181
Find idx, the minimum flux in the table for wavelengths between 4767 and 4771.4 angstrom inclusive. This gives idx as 3.181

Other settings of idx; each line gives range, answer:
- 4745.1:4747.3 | 3.611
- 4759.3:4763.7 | 3.365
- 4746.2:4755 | 3.23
